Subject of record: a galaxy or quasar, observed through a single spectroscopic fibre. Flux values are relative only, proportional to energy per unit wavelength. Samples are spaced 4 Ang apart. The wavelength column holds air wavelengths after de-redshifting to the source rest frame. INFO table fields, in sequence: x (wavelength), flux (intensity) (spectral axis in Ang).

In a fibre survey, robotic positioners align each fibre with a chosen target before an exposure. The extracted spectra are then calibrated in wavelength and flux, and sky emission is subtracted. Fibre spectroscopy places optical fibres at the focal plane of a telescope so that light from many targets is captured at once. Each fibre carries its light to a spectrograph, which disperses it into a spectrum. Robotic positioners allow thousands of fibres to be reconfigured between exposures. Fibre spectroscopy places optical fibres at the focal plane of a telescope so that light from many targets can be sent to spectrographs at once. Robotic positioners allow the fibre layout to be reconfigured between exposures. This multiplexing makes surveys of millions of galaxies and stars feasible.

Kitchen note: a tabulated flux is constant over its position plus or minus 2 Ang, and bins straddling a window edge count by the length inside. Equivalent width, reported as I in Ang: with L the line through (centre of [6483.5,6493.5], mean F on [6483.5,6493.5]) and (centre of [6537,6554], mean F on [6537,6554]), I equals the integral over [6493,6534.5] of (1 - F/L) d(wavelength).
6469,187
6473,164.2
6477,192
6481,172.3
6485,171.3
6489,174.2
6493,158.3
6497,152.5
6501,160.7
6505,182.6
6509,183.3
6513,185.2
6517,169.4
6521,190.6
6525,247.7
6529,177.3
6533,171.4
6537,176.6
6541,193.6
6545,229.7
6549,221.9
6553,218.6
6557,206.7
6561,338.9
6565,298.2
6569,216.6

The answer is 1.53 Ang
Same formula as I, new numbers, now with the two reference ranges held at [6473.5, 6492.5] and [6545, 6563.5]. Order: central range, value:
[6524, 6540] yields 2.4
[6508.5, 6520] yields 1.5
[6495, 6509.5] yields 1.9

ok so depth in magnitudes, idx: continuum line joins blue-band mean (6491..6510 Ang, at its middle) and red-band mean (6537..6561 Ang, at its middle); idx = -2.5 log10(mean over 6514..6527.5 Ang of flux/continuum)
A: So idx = -0.06 mag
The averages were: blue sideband 167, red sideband 221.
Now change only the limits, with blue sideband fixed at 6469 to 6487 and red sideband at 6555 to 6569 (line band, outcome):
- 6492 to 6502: 0.25 mag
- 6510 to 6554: 0.20 mag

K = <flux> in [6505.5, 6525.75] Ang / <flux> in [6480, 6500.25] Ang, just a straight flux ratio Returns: 1.2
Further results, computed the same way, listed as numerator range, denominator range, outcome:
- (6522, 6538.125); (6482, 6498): 1.17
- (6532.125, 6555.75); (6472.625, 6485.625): 1.15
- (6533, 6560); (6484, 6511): 1.24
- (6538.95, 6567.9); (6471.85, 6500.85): 1.44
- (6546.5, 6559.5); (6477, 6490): 1.26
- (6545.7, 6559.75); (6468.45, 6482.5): 1.25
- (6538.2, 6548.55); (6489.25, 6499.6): 1.32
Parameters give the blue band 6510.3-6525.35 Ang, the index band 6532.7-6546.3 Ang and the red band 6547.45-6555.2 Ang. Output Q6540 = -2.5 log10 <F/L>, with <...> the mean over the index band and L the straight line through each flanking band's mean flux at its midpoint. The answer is 0.09 mag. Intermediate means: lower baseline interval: 192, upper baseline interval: 220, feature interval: 194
